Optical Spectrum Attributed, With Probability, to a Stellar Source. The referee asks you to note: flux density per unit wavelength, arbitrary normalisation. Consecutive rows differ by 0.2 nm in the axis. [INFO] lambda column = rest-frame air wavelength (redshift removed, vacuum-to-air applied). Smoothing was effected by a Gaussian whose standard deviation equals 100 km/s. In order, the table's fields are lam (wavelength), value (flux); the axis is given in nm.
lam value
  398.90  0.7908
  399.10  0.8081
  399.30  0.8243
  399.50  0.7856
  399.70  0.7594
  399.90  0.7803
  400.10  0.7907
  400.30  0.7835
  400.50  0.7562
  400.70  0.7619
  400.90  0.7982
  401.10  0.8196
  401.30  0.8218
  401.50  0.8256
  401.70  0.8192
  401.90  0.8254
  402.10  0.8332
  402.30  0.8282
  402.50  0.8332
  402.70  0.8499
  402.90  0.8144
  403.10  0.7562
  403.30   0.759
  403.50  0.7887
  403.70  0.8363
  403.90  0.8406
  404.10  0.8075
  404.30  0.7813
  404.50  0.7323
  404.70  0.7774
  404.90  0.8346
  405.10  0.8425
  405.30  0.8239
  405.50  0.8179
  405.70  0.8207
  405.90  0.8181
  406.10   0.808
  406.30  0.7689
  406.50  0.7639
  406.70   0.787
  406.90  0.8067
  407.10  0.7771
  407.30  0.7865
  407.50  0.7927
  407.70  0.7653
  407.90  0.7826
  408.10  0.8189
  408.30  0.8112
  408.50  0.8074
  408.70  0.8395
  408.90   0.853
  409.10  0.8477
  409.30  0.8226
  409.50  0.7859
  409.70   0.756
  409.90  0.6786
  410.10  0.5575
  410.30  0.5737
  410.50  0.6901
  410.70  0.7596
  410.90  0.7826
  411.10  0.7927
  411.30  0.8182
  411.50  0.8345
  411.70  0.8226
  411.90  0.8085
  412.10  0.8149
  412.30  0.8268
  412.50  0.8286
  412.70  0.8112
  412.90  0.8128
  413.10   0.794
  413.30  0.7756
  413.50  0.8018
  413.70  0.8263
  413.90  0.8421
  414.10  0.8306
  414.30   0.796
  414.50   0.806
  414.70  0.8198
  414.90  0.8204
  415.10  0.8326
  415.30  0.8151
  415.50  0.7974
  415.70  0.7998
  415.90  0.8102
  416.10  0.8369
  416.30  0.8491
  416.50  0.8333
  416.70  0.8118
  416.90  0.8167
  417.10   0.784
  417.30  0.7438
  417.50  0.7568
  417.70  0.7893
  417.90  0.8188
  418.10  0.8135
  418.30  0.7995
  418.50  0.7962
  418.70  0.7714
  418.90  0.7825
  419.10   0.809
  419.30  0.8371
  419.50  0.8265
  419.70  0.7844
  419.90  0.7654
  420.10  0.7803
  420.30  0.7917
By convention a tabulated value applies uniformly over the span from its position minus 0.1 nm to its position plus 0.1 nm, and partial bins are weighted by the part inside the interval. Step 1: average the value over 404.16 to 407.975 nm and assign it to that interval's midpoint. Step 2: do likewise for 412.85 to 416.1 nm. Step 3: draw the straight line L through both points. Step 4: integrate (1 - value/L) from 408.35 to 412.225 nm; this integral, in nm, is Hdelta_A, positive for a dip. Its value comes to 0.152 nm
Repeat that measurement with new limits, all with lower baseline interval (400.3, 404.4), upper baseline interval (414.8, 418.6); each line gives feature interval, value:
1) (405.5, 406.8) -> 0.02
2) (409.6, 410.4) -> 0.16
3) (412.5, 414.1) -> -0.01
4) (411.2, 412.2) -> -0.02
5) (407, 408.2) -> 0.03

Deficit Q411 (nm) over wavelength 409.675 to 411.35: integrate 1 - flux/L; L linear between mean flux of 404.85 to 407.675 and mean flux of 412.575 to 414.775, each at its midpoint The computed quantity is 0.21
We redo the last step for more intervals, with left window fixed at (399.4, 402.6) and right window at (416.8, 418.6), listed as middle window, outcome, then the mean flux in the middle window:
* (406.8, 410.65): 0.15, 0.766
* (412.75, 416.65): -0.11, 0.816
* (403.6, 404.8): 0.01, 0.796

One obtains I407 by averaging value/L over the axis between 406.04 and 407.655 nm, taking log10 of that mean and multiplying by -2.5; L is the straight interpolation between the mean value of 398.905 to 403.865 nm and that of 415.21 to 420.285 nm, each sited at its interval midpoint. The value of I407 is 0.02 mag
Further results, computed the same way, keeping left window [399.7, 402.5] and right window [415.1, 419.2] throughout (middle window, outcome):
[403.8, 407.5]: 0.004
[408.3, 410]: 0.004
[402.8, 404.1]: 0.004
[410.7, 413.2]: -0.010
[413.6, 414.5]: -0.026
